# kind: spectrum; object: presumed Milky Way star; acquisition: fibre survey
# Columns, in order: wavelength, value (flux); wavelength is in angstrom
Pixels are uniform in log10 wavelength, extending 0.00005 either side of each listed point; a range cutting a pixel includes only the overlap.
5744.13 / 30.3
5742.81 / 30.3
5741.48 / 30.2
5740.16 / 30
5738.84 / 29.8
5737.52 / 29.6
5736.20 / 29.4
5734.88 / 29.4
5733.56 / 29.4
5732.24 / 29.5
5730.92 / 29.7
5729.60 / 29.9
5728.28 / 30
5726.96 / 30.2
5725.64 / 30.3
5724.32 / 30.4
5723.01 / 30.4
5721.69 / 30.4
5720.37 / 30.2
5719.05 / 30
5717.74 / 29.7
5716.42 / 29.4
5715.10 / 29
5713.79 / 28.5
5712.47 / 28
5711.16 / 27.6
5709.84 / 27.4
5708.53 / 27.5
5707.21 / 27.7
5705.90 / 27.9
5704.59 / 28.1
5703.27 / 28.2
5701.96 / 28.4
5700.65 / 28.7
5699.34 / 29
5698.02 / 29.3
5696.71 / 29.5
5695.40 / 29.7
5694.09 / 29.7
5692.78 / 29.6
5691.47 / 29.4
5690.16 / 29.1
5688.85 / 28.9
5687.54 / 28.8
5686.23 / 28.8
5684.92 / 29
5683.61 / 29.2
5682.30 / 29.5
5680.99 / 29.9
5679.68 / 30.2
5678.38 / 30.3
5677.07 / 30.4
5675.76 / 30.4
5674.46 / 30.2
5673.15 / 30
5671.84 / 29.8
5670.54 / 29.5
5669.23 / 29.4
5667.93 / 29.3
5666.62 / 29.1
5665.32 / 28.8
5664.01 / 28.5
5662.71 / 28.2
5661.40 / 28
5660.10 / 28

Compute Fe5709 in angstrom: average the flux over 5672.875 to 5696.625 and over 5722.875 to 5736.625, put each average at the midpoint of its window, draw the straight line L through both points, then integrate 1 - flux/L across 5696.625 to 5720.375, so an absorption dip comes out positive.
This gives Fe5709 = 0.9 angstrom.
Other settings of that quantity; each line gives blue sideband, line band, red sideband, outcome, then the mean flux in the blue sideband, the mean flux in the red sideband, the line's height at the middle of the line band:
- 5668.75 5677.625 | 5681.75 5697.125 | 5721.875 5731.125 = 0.4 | 30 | 30.2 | 30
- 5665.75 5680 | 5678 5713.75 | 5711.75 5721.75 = 0.9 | 29.9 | 29.3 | 29.6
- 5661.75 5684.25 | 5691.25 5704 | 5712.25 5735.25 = 0.2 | 29.5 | 29.7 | 29.6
